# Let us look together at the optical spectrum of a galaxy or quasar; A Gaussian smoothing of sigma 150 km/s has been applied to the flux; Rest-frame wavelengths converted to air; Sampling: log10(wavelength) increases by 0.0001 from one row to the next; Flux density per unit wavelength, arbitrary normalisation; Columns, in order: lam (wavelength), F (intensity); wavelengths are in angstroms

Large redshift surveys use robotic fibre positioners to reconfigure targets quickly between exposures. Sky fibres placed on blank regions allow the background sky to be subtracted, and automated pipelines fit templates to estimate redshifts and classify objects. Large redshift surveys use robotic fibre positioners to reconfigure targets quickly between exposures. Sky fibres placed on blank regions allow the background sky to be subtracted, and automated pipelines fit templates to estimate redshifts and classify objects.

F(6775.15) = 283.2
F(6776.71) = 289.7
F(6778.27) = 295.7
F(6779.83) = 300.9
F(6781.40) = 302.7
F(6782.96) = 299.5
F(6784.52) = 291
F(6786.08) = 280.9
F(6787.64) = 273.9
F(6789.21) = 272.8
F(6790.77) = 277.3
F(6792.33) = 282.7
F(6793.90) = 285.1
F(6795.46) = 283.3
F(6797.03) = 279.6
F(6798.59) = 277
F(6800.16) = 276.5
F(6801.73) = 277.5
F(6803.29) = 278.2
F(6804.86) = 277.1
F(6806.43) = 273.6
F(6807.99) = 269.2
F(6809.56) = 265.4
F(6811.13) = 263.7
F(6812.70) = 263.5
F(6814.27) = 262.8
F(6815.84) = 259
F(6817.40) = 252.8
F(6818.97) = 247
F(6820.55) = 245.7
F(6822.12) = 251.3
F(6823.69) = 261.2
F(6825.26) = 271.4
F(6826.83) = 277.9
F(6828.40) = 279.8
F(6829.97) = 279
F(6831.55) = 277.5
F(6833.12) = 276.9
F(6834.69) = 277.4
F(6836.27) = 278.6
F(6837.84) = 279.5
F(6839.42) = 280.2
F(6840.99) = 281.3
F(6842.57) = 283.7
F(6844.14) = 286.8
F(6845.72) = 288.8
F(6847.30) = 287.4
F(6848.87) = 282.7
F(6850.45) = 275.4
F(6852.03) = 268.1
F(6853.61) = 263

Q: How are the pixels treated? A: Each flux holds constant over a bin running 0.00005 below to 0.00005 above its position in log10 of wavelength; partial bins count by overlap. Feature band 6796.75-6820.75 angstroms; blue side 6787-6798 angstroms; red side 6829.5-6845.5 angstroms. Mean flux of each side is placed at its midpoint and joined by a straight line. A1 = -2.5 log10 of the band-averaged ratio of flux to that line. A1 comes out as 0.05 mag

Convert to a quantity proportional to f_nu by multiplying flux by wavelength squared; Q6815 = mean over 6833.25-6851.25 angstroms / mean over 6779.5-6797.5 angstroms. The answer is 1.0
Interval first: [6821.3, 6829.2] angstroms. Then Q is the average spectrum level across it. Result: 269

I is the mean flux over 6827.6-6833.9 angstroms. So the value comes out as 278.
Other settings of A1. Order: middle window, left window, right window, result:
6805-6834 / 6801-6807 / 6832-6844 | 0.05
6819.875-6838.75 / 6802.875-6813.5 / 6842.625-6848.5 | 0.03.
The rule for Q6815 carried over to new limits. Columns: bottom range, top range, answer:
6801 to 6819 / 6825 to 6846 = 1.06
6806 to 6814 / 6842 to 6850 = 1.08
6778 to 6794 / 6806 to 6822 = 0.91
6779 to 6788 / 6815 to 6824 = 0.87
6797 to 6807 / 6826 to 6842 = 1.02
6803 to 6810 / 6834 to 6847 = 1.05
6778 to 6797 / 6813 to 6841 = 0.95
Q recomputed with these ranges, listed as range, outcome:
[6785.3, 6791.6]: 276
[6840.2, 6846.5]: 285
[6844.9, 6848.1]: 288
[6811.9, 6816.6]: 262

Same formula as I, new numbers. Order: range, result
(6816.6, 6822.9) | 249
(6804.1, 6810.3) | 271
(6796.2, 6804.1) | 278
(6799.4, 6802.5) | 277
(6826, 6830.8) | 279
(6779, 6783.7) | 301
